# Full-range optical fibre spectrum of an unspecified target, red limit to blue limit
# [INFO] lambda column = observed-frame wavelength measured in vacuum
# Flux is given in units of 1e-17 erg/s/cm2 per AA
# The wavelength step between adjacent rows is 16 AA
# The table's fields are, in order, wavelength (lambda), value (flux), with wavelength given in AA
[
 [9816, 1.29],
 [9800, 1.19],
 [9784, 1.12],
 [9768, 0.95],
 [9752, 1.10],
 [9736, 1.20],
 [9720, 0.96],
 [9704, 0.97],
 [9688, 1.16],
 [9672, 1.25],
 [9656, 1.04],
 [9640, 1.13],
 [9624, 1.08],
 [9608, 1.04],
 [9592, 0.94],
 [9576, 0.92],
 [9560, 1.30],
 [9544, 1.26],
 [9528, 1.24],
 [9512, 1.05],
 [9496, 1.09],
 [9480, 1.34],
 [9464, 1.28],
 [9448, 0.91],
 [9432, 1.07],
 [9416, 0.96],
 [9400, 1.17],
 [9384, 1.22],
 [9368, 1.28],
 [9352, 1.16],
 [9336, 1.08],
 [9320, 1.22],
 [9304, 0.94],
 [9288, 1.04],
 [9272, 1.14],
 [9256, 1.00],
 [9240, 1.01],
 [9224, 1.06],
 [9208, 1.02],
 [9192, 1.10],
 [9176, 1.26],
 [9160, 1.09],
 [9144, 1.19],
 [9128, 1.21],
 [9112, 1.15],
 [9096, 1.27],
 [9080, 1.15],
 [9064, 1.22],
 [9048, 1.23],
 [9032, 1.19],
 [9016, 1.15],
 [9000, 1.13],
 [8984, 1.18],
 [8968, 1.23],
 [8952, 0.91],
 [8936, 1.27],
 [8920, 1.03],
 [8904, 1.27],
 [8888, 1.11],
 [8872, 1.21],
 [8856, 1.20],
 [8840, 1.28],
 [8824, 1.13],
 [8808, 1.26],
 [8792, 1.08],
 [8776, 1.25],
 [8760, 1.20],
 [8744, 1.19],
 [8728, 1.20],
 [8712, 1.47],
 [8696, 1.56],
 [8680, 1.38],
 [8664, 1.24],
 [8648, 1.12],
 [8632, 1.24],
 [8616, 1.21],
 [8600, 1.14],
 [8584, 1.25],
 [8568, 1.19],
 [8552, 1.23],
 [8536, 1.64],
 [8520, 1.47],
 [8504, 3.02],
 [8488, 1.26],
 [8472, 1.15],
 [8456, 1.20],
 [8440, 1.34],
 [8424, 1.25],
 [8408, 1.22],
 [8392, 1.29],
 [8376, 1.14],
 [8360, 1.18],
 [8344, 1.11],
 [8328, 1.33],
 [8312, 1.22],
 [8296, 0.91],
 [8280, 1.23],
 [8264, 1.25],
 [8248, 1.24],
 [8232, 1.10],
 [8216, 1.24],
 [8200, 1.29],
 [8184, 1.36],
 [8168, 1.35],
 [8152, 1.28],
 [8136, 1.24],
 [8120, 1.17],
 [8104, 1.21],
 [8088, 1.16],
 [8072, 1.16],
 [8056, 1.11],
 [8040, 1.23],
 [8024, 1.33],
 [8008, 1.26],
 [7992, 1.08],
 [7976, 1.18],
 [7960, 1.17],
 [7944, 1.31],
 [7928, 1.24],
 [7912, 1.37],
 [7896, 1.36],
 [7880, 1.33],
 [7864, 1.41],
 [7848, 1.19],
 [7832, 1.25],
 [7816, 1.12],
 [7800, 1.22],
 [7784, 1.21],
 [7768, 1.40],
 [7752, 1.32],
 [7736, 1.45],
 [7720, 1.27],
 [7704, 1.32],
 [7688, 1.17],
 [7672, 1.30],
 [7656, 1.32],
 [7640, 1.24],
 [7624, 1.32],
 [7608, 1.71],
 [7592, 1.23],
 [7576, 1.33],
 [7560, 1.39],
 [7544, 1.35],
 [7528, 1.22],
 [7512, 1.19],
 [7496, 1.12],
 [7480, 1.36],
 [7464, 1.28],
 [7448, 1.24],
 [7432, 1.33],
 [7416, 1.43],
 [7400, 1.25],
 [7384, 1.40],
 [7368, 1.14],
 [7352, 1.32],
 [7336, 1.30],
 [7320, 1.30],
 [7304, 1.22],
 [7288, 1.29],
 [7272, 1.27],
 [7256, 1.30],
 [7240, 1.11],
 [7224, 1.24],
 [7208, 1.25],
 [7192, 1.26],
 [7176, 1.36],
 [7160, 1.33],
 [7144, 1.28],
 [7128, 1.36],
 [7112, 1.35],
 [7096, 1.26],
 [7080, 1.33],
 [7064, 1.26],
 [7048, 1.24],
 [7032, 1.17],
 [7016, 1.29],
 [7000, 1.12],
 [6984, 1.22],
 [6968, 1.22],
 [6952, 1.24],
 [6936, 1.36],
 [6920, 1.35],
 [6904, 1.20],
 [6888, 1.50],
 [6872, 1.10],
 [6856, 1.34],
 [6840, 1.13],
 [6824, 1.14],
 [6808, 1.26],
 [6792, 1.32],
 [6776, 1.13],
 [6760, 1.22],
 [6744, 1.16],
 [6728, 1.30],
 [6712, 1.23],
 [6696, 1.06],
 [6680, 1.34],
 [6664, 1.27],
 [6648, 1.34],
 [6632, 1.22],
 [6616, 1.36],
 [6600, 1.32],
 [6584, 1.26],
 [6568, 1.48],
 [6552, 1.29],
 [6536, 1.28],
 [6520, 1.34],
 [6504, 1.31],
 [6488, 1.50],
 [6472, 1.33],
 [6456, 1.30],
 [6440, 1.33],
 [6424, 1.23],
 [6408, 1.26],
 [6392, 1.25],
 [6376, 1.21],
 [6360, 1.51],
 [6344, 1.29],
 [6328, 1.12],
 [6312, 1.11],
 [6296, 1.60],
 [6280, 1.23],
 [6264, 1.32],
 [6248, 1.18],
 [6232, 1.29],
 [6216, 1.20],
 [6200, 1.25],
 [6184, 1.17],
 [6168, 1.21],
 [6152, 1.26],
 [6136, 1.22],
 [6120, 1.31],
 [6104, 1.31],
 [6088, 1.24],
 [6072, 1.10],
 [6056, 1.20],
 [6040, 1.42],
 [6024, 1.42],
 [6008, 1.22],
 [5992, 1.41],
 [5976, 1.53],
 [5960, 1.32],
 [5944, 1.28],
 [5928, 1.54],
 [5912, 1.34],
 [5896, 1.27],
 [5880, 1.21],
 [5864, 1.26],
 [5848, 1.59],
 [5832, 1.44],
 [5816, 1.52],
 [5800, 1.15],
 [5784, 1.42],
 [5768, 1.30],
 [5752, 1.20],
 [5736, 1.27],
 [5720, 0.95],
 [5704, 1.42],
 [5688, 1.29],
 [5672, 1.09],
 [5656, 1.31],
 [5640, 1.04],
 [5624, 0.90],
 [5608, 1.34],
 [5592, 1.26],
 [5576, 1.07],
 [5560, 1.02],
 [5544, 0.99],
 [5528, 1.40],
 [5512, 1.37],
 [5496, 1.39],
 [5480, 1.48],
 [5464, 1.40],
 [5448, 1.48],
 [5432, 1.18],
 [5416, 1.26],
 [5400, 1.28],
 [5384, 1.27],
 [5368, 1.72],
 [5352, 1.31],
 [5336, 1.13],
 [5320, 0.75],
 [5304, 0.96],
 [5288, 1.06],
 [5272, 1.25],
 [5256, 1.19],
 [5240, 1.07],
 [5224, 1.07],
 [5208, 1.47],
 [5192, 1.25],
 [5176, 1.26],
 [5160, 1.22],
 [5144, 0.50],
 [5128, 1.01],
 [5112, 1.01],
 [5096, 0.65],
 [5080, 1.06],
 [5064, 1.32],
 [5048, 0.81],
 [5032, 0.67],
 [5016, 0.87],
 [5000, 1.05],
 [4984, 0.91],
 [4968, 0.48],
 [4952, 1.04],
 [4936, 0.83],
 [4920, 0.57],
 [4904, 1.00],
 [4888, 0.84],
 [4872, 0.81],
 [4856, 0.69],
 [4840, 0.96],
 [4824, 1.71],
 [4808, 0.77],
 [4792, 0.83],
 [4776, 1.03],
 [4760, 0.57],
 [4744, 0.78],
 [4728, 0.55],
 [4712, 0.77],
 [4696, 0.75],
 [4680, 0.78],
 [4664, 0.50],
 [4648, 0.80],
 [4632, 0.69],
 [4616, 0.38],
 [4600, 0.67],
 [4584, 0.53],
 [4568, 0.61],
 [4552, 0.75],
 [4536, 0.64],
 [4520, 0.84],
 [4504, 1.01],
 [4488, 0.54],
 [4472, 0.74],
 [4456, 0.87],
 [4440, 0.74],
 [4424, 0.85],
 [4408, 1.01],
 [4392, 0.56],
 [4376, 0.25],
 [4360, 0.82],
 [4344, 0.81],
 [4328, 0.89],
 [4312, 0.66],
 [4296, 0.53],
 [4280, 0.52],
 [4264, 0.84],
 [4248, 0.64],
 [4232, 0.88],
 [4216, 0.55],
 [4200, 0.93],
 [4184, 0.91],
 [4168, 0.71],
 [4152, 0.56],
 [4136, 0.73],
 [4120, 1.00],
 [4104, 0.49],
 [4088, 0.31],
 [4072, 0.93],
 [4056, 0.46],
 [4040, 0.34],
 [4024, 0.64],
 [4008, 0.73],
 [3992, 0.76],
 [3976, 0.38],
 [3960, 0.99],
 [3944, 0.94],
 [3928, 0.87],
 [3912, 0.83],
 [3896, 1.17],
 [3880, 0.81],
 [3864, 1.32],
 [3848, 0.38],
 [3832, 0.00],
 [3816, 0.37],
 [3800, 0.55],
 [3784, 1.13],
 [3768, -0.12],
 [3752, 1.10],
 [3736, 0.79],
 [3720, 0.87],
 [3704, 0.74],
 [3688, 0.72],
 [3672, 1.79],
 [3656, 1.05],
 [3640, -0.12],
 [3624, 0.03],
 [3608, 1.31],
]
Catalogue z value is 0.295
